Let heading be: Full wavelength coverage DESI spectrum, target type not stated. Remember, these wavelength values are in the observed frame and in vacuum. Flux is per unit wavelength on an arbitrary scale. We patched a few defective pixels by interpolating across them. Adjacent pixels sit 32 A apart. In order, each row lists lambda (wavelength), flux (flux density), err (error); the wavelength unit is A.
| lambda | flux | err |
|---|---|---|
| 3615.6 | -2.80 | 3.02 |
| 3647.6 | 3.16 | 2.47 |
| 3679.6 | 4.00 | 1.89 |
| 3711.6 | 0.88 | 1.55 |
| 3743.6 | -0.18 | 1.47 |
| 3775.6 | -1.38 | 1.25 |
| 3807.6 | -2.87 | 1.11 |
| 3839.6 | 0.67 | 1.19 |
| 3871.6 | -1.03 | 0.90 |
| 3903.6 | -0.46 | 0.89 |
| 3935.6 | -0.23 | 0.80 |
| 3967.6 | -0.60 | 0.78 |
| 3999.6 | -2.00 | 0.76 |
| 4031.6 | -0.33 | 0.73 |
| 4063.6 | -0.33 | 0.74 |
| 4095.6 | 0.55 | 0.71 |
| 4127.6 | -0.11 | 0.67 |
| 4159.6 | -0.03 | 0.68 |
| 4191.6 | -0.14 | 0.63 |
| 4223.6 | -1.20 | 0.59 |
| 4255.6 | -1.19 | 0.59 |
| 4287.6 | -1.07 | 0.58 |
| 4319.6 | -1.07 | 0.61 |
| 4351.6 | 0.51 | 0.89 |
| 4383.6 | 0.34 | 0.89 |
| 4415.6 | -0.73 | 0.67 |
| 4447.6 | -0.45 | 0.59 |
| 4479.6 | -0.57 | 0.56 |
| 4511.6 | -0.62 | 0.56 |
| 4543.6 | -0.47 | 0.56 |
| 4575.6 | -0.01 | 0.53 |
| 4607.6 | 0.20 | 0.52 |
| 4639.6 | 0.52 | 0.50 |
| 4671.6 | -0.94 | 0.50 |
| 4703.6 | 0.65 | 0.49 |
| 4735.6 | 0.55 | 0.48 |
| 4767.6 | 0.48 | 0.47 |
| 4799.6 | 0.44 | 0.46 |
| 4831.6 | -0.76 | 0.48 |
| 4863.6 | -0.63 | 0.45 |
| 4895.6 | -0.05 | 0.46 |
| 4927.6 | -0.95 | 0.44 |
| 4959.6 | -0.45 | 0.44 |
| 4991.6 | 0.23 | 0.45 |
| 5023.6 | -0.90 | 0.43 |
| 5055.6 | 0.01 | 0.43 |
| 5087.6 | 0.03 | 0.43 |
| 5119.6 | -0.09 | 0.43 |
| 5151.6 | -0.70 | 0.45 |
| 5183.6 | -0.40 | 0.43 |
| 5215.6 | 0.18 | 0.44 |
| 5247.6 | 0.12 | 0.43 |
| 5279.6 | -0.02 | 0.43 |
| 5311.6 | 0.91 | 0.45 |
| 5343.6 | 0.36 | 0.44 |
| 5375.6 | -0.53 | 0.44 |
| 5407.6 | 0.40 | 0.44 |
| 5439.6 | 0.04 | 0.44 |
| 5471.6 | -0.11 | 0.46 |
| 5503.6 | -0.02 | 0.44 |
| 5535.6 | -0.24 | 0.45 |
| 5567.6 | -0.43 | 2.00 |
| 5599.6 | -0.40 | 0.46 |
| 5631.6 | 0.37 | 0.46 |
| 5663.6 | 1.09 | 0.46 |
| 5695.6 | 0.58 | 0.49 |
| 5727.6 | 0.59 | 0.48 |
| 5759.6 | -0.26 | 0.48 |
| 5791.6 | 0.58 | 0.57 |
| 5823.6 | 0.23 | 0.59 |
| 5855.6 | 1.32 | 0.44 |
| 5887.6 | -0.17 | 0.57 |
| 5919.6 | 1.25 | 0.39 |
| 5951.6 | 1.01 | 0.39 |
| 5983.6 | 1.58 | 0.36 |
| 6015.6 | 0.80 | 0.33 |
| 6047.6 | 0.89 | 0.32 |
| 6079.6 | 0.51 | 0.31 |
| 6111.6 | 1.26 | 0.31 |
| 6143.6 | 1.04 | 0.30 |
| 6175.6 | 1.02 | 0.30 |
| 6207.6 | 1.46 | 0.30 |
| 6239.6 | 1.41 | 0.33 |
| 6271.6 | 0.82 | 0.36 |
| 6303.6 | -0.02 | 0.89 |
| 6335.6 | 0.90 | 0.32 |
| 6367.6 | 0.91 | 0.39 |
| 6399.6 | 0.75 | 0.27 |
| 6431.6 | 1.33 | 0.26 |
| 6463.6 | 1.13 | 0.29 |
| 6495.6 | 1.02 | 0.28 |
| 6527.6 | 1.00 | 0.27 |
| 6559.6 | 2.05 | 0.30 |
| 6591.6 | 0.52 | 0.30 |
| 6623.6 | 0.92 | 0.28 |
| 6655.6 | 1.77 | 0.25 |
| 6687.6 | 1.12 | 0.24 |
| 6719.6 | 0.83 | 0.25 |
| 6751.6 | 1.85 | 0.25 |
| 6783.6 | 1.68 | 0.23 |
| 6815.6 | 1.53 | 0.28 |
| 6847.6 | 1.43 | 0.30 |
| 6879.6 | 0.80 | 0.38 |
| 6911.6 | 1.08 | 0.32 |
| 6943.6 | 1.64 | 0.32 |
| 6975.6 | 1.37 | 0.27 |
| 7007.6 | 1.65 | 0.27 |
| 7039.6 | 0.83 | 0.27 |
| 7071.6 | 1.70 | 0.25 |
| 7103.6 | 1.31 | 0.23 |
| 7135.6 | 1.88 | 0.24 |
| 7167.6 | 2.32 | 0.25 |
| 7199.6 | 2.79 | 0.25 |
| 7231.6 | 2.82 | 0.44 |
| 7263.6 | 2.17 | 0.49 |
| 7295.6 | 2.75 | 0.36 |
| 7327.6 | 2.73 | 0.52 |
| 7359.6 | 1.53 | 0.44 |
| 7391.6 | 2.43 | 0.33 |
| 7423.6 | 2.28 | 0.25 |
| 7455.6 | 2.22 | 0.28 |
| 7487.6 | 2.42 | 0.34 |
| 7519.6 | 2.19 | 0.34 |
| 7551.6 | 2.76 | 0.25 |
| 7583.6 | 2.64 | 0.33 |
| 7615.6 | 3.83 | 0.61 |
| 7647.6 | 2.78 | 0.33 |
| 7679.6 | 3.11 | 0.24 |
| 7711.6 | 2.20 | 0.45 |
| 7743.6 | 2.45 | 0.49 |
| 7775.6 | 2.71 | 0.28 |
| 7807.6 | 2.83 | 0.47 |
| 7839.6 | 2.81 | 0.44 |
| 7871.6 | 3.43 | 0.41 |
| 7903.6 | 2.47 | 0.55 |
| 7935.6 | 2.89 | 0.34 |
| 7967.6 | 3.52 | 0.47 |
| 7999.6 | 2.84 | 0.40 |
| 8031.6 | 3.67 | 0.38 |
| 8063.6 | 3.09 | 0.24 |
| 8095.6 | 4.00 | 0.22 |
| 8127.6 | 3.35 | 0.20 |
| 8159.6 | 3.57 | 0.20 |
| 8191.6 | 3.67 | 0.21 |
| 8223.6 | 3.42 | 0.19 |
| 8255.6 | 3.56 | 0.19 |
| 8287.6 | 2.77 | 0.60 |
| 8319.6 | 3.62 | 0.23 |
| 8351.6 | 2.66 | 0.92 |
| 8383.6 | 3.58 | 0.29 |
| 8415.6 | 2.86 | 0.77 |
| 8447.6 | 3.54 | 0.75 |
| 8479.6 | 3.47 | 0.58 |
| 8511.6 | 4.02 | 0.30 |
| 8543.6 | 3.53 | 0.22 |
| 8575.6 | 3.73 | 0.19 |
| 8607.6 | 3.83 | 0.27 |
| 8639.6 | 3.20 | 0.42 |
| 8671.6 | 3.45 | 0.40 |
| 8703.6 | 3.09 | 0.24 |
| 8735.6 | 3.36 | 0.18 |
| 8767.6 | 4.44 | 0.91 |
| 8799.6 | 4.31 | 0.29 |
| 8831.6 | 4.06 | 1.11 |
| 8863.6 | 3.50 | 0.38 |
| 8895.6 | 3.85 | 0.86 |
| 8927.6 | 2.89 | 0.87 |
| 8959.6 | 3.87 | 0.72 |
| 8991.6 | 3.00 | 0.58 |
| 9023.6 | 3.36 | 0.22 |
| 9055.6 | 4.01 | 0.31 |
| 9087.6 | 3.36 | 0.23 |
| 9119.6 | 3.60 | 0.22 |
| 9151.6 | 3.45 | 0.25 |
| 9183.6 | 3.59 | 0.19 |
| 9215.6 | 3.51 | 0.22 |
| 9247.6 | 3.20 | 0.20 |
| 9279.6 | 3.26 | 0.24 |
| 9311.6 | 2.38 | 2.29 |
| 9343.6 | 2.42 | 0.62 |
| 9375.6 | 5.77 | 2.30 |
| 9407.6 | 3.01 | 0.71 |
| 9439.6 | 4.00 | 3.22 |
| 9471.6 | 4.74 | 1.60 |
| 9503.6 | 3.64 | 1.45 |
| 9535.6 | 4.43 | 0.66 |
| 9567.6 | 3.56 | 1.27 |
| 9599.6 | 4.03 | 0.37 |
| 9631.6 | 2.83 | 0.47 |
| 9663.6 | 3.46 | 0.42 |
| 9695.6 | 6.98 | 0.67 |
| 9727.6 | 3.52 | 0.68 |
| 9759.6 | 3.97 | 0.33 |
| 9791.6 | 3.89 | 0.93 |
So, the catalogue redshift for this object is 0.79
